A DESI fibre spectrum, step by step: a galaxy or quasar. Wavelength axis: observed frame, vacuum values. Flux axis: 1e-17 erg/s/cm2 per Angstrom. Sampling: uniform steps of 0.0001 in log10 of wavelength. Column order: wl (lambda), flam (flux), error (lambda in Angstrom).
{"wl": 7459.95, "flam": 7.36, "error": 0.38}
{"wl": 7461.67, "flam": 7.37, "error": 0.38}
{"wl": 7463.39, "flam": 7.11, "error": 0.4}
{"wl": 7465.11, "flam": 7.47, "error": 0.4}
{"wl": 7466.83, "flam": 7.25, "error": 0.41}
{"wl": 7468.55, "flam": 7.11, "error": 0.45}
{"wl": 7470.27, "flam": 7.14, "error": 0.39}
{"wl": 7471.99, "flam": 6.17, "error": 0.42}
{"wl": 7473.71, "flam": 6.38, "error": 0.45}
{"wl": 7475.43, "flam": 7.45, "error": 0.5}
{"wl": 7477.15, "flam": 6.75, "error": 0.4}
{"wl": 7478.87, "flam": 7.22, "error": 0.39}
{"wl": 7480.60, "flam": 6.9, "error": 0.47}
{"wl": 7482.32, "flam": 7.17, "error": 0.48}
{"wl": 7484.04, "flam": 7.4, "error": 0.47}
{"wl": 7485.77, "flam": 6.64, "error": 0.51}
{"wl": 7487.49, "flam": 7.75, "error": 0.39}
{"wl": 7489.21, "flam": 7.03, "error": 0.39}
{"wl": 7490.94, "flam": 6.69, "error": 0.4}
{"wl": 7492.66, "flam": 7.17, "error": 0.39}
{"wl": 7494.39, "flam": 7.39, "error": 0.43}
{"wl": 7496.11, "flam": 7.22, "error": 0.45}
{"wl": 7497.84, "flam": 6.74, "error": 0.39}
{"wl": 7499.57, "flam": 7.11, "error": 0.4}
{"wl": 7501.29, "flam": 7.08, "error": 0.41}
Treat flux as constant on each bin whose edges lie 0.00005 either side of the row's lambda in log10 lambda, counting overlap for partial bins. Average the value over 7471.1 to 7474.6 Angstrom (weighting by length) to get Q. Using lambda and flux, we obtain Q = 6.3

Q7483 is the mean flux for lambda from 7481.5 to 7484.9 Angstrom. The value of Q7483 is 7.29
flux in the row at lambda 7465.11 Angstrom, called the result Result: 7.47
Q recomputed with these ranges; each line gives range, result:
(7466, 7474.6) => 6.81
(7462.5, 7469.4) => 7.23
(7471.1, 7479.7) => 6.8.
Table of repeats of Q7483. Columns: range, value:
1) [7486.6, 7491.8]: 7.16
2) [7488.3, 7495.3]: 7.08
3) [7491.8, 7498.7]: 7.13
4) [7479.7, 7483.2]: 7.03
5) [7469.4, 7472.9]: 6.65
